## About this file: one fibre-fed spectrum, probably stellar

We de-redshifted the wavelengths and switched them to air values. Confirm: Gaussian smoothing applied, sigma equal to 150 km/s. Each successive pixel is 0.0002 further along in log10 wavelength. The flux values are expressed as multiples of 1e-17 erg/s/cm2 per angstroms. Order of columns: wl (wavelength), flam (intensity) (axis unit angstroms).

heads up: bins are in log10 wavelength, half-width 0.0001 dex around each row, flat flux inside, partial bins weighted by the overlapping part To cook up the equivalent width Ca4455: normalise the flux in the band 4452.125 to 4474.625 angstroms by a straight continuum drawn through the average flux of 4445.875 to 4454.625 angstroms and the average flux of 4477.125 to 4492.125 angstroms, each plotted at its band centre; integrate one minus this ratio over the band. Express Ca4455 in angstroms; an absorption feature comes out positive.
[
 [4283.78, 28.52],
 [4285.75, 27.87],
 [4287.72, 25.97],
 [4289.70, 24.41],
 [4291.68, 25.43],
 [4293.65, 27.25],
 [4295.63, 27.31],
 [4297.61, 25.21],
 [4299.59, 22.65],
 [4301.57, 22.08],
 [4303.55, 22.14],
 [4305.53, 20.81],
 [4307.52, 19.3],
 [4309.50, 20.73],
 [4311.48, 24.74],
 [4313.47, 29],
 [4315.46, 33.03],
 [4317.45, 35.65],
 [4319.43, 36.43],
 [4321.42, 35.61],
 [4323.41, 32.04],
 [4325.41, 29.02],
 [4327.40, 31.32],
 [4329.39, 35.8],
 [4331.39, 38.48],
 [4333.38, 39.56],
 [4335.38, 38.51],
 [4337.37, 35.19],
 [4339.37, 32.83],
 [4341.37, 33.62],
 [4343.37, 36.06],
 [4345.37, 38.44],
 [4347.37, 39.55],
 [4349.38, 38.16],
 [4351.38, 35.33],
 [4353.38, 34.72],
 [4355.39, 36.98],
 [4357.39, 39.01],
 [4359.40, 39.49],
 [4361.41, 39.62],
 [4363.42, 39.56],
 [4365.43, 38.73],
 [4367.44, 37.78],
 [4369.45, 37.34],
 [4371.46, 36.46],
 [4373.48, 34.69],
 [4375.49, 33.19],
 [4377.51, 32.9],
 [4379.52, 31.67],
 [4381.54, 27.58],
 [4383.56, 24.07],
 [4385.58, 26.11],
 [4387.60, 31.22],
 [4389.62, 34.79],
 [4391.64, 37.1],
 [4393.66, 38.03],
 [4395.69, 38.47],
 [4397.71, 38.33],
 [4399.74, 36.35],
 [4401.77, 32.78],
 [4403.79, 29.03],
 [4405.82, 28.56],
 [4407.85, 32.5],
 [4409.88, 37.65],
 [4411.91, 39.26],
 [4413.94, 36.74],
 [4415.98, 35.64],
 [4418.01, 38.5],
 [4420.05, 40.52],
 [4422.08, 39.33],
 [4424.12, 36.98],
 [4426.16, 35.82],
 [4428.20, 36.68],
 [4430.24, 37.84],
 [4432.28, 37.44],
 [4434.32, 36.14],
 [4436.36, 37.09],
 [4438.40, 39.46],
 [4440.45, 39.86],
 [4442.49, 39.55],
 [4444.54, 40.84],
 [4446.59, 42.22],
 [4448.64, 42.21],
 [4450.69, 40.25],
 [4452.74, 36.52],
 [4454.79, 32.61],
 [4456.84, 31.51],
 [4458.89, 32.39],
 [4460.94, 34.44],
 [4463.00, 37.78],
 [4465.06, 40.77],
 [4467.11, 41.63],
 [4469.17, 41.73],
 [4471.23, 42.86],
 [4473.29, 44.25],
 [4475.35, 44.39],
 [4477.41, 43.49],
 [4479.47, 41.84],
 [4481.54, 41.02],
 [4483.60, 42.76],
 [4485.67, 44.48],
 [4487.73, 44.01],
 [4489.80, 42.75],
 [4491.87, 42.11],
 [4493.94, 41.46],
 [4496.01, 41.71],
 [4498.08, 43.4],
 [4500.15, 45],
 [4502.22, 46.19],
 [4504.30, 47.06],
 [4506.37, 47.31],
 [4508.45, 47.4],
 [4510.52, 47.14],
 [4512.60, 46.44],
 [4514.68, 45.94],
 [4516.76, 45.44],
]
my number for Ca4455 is 1.6 angstroms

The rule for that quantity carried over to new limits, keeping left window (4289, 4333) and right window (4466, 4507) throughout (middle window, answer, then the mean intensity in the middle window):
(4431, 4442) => 0.3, 38.1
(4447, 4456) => 0.5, 38.1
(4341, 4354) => -2.2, 36.8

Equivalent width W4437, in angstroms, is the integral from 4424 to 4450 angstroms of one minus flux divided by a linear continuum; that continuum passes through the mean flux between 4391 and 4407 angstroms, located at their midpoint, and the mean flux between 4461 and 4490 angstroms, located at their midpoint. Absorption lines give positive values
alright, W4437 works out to -0.2 angstroms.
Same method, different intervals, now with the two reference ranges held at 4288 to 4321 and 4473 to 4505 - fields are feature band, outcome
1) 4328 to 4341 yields -3.3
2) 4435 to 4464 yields 1.5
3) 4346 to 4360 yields -3.1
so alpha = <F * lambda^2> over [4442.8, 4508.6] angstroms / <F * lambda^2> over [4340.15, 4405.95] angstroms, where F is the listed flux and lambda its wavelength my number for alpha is 1.2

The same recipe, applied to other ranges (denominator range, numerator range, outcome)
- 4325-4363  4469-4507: 1.27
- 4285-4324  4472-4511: 1.79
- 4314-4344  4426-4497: 1.22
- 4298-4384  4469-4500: 1.38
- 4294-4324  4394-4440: 1.42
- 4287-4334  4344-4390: 1.27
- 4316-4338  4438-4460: 1.14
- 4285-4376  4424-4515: 1.35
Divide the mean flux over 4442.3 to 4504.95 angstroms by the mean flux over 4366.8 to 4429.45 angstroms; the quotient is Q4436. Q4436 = 1.2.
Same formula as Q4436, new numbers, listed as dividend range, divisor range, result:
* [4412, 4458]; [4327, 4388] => 1.07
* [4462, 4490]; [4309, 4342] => 1.28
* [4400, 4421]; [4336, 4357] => 0.97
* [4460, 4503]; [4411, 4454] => 1.10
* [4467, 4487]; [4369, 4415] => 1.28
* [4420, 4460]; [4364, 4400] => 1.10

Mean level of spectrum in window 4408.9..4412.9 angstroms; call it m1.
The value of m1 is 38.5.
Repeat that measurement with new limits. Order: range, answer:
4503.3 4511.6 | 47.3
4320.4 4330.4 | 32.7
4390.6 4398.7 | 38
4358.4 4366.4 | 39.3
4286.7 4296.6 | 26.1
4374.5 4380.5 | 32.6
